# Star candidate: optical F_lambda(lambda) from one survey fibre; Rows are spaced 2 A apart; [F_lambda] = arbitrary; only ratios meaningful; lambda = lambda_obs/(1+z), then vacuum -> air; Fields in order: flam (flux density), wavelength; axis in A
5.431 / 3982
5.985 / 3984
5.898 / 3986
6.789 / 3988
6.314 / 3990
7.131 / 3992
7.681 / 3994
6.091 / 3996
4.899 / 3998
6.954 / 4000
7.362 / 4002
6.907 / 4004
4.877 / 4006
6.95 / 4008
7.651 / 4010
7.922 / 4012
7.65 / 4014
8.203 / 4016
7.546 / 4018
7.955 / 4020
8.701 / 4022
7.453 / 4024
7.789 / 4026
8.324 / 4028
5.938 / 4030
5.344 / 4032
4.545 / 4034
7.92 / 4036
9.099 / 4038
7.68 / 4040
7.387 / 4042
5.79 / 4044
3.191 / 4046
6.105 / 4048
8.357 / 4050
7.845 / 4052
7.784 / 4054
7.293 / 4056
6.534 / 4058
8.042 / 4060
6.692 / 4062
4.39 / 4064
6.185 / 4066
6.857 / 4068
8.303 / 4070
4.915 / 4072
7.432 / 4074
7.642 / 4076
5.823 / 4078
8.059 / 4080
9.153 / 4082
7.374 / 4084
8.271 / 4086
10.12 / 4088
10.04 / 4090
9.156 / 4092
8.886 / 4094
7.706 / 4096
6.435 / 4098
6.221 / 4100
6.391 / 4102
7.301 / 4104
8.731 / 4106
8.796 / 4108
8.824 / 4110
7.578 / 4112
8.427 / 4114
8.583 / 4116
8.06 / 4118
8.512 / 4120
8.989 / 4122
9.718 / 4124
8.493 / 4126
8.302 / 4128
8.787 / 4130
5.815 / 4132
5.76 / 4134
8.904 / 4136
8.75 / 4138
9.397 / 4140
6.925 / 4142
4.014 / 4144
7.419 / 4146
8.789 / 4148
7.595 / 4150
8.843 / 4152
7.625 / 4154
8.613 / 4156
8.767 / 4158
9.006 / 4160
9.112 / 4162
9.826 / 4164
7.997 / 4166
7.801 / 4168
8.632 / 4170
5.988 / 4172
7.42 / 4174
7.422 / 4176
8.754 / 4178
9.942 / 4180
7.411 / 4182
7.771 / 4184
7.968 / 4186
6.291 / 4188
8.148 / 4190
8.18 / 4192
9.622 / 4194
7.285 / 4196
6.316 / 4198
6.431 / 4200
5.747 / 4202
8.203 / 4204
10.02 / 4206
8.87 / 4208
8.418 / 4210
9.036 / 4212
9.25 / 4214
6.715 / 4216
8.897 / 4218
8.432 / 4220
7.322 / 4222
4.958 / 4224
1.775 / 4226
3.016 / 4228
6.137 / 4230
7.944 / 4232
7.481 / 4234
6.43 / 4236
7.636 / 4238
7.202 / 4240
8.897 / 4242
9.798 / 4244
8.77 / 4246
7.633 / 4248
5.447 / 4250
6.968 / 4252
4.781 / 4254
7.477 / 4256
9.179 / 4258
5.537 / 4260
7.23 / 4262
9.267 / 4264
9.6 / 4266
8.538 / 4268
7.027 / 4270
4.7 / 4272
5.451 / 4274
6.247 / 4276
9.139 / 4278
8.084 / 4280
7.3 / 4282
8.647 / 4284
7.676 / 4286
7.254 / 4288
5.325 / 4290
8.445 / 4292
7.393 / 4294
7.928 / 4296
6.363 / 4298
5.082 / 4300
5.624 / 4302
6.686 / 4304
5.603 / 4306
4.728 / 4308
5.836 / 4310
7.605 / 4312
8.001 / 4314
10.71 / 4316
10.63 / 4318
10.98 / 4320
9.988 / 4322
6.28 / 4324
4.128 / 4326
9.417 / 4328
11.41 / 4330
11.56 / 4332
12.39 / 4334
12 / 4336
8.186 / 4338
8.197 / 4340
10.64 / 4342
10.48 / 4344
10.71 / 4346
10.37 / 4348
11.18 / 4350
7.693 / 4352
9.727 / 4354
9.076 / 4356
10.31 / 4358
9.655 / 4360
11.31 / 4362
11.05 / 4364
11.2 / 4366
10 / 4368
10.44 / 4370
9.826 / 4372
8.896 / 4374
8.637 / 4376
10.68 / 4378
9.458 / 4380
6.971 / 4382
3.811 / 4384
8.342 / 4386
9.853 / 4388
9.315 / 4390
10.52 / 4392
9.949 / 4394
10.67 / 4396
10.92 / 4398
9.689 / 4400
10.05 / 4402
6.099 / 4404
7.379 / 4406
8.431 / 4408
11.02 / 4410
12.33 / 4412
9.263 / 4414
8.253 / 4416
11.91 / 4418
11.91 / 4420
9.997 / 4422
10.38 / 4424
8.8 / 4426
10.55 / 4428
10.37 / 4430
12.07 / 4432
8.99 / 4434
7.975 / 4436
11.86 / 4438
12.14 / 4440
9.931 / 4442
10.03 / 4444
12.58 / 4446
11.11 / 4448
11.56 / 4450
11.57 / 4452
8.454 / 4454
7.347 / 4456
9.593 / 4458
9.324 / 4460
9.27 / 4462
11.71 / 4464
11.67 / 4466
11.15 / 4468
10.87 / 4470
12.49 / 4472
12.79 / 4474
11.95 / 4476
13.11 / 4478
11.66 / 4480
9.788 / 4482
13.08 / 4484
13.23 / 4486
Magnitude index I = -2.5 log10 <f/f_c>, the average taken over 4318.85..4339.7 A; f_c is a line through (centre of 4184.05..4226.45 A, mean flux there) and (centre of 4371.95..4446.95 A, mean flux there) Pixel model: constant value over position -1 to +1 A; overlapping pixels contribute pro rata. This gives -0.08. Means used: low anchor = 7.6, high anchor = 9.73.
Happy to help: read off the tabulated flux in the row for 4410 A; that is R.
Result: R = 11.02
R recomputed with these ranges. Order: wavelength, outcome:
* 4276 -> 6.247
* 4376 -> 8.637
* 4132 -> 5.815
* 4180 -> 9.942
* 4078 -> 5.823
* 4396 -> 10.67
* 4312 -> 7.605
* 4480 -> 11.66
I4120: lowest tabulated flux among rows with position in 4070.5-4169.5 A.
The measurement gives 4.014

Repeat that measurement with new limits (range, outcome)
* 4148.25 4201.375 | 5.988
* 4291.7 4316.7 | 4.728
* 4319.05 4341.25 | 4.128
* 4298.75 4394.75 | 3.811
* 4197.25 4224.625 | 4.958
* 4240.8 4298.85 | 4.7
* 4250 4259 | 4.781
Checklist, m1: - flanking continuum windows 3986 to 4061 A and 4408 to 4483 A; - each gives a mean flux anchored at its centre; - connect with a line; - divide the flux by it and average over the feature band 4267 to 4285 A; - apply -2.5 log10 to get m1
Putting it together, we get 0.26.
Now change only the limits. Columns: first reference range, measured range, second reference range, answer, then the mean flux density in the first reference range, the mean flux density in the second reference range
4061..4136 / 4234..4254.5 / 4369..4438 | 0.16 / 7.76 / 9.56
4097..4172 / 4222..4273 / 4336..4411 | 0.25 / 8.02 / 9.51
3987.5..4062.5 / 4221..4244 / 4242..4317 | 0.13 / 7.02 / 7.24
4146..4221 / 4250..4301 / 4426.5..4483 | 0.25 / 8.13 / 10.8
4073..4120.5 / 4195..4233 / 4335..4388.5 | 0.22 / 8.06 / 9.58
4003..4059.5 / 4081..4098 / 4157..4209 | -0.17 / 7.11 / 8.04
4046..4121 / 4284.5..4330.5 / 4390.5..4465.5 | 0.23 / 7.58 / 10.1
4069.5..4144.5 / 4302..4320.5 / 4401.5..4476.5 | 0.22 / 7.93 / 10.3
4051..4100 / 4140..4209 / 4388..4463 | 0.04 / 7.51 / 10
